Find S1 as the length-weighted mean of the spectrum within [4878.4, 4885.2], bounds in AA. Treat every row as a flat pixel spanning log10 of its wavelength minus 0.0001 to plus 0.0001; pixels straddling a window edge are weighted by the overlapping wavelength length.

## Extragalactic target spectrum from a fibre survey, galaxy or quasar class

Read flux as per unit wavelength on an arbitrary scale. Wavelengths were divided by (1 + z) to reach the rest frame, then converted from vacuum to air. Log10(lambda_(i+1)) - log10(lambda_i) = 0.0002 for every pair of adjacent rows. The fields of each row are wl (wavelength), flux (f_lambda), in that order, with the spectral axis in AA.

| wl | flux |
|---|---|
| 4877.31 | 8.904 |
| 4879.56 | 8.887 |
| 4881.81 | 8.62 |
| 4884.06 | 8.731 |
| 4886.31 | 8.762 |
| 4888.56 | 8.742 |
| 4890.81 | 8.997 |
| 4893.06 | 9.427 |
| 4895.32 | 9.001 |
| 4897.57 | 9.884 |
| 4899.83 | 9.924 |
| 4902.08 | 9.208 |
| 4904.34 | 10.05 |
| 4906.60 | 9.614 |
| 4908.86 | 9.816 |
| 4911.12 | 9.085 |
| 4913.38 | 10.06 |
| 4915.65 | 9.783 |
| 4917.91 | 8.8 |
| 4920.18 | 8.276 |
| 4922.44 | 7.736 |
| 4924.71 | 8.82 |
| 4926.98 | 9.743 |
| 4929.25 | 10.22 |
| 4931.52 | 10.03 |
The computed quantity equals 8.74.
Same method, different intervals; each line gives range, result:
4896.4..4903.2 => 9.68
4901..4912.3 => 9.56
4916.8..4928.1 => 8.67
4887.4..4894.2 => 9.05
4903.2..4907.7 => 9.83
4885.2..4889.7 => 8.76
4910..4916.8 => 9.64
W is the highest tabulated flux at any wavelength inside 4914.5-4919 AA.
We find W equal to 9.783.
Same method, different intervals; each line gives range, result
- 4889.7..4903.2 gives 9.924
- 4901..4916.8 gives 10.06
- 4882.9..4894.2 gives 9.427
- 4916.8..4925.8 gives 8.82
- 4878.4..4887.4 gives 8.887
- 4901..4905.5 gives 10.05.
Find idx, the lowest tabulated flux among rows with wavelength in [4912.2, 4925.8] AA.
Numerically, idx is 7.736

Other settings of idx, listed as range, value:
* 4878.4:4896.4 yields 8.62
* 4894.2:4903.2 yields 9.001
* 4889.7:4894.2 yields 8.997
